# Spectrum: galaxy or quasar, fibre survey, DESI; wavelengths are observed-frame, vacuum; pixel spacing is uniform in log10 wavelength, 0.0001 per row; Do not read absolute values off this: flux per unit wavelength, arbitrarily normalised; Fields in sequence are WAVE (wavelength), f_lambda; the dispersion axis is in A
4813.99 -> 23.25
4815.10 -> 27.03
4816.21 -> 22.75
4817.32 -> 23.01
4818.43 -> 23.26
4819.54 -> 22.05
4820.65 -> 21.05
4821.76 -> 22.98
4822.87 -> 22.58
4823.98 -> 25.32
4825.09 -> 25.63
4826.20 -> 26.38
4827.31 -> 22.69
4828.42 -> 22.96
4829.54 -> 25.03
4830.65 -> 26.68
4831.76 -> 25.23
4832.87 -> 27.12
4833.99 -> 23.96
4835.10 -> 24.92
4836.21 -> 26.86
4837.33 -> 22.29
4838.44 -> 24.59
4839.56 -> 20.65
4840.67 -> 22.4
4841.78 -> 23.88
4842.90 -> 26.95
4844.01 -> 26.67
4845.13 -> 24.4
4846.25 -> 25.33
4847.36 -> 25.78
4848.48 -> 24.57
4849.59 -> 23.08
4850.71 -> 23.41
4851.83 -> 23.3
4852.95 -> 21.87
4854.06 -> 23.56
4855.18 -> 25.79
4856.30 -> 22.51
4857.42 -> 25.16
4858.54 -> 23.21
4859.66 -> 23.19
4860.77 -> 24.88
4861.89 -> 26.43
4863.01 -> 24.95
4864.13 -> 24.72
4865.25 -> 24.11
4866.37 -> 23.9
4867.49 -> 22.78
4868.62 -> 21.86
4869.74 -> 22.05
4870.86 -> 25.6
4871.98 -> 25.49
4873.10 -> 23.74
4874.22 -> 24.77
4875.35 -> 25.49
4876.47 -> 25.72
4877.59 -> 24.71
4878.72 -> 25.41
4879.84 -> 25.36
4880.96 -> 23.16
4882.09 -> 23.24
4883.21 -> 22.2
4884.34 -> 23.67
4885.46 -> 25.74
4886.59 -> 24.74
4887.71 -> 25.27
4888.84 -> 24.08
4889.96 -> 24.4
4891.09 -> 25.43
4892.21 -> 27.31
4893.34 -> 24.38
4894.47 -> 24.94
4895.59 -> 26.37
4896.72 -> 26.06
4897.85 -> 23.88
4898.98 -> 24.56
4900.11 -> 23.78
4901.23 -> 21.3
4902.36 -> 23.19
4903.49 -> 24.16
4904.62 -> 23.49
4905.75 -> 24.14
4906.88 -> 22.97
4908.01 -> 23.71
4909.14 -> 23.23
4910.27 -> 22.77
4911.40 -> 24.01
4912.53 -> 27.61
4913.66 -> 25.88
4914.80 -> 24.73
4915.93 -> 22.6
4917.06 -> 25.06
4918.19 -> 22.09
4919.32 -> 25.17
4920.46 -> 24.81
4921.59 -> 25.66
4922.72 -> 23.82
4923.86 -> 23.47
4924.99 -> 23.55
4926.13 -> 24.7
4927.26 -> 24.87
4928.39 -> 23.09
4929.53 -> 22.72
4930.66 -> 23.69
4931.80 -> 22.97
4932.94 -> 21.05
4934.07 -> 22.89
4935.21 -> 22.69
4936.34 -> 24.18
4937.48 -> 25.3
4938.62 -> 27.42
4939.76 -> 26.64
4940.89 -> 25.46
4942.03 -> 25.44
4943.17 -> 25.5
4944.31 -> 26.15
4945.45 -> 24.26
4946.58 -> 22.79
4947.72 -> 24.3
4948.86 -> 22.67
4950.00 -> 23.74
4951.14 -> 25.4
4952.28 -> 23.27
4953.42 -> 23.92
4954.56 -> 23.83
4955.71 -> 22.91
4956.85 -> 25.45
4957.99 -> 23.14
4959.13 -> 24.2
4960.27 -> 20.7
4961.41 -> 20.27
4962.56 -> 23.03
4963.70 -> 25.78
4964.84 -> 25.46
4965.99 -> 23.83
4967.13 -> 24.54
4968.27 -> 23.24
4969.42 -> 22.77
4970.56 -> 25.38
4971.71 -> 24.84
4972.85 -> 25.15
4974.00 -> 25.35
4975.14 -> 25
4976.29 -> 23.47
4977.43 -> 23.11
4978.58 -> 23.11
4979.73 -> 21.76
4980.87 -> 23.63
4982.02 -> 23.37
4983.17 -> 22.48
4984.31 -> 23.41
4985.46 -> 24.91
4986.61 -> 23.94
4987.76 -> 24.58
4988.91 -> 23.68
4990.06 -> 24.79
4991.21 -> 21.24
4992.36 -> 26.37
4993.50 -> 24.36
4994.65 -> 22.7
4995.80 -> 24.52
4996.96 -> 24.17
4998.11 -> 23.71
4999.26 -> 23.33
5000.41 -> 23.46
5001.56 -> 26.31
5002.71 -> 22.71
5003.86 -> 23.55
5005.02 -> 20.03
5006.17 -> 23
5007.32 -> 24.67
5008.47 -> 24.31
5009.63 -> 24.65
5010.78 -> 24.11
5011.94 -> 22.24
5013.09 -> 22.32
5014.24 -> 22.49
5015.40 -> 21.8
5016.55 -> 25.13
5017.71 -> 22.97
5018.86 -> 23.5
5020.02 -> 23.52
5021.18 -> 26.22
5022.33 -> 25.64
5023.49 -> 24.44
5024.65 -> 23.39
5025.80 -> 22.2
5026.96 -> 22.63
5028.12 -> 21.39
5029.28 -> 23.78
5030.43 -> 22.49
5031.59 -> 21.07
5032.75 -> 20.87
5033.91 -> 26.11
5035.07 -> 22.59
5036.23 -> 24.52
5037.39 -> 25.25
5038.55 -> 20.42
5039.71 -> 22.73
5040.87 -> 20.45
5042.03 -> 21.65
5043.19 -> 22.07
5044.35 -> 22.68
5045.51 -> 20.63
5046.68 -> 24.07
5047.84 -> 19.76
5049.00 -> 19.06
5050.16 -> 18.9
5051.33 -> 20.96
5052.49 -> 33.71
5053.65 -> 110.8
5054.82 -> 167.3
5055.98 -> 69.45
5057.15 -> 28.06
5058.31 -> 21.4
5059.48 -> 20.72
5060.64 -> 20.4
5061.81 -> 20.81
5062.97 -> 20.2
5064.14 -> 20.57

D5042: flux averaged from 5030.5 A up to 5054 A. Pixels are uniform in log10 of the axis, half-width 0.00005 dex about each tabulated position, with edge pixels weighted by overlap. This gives 26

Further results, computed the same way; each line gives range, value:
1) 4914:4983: 24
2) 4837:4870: 24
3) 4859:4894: 24.5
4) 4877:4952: 24.3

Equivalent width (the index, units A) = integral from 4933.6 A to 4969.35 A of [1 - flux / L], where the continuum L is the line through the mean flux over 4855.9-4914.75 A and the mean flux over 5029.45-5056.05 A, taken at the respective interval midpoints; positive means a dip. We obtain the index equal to 5.3 A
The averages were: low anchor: 24.3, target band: 24.1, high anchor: 33.9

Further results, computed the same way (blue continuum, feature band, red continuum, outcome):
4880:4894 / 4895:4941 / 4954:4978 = 0.2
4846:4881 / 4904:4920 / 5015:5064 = 1.0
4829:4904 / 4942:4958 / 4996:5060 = 1.3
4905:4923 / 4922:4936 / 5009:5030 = 0.5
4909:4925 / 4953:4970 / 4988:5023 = 0.4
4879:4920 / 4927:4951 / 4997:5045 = -0.3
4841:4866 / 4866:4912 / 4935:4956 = 0.5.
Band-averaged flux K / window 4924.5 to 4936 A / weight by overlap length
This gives 23.2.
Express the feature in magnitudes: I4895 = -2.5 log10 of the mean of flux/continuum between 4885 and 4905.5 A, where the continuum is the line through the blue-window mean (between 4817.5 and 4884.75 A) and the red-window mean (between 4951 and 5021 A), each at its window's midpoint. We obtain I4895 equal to -0.03 mag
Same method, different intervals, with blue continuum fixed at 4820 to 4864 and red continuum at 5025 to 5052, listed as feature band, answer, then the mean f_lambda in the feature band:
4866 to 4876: 0.001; 24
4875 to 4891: -0.031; 24.5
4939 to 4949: -0.082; 25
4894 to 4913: -0.023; 24.1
